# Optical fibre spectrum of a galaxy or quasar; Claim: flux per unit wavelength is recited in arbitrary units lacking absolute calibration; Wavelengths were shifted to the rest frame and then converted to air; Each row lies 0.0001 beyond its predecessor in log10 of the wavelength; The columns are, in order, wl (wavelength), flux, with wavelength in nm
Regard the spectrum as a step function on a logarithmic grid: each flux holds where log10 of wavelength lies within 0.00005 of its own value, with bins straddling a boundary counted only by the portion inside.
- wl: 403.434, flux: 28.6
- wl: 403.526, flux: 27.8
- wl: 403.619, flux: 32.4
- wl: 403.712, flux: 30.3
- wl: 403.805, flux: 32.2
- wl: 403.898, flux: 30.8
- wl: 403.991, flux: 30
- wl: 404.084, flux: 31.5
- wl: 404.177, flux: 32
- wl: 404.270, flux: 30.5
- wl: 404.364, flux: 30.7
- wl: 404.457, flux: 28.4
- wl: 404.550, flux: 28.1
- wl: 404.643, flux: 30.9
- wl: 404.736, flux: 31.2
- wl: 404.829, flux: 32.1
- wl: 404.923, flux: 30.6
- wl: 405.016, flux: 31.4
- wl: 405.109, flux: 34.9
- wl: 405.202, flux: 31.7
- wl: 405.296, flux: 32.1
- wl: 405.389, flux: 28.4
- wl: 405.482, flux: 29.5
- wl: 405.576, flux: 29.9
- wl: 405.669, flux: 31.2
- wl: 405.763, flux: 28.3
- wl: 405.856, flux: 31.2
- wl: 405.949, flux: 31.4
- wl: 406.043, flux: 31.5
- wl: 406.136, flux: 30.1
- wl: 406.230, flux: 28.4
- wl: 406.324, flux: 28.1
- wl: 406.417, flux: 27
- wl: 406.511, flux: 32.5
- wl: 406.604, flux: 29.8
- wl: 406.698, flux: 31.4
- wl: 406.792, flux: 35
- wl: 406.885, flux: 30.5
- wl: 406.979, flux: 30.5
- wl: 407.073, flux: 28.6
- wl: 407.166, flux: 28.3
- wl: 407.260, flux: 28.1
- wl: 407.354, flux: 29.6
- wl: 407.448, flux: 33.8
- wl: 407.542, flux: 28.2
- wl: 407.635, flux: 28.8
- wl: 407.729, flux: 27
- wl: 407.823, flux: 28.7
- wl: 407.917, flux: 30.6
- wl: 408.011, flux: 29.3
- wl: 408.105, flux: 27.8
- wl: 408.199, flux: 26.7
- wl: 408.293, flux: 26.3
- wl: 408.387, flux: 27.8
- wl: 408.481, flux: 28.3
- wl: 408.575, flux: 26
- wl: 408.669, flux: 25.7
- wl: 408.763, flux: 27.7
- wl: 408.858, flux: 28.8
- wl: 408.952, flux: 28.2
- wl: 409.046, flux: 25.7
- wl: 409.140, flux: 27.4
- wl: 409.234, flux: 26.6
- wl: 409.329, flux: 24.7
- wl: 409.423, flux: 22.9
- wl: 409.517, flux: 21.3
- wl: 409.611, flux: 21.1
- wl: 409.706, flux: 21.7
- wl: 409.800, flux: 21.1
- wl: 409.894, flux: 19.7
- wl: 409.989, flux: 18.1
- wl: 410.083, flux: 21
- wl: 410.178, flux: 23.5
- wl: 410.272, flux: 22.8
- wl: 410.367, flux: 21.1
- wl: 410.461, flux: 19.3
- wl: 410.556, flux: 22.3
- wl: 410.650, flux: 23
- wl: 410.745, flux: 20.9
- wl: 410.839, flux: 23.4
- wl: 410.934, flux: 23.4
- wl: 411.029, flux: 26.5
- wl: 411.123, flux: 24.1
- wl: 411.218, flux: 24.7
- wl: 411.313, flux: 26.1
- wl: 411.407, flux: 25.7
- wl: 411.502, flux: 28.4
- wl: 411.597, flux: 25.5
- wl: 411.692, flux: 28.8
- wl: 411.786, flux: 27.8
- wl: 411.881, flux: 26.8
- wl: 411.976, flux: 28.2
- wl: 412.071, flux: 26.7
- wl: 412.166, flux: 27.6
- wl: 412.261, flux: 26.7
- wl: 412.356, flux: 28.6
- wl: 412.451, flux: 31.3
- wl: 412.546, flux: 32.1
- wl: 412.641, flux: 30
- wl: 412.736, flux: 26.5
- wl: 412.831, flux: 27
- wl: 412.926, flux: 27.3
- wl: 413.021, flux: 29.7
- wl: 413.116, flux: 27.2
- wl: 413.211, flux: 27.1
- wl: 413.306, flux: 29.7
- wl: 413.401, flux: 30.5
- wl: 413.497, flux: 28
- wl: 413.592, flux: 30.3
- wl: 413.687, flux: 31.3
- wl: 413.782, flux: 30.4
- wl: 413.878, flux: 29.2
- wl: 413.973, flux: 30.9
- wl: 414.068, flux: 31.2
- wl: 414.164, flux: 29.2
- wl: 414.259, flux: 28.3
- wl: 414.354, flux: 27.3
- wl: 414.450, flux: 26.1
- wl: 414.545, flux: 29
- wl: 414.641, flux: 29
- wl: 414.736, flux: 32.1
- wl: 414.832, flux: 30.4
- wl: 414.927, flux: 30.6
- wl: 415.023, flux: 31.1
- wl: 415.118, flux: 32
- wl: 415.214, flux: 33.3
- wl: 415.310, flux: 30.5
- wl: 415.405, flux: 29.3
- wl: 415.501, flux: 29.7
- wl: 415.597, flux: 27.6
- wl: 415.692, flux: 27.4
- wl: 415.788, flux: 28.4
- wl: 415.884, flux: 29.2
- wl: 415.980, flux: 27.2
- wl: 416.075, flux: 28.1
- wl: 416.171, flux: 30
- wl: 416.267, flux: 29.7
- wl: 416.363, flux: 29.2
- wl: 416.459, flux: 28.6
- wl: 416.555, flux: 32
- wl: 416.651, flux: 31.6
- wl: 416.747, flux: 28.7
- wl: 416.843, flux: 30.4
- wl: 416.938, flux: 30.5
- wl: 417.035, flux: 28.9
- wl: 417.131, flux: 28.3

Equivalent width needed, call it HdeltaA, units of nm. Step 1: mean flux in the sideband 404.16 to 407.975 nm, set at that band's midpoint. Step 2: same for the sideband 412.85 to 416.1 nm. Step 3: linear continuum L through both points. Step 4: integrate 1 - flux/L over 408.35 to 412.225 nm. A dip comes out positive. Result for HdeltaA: 0.67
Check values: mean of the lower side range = 30.2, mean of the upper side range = 29.4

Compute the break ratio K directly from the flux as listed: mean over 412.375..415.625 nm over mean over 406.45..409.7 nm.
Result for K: 1.1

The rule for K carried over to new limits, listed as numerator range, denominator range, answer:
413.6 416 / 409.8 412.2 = 1.23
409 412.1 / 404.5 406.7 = 0.79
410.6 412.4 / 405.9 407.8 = 0.87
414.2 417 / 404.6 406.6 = 0.97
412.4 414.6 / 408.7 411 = 1.26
